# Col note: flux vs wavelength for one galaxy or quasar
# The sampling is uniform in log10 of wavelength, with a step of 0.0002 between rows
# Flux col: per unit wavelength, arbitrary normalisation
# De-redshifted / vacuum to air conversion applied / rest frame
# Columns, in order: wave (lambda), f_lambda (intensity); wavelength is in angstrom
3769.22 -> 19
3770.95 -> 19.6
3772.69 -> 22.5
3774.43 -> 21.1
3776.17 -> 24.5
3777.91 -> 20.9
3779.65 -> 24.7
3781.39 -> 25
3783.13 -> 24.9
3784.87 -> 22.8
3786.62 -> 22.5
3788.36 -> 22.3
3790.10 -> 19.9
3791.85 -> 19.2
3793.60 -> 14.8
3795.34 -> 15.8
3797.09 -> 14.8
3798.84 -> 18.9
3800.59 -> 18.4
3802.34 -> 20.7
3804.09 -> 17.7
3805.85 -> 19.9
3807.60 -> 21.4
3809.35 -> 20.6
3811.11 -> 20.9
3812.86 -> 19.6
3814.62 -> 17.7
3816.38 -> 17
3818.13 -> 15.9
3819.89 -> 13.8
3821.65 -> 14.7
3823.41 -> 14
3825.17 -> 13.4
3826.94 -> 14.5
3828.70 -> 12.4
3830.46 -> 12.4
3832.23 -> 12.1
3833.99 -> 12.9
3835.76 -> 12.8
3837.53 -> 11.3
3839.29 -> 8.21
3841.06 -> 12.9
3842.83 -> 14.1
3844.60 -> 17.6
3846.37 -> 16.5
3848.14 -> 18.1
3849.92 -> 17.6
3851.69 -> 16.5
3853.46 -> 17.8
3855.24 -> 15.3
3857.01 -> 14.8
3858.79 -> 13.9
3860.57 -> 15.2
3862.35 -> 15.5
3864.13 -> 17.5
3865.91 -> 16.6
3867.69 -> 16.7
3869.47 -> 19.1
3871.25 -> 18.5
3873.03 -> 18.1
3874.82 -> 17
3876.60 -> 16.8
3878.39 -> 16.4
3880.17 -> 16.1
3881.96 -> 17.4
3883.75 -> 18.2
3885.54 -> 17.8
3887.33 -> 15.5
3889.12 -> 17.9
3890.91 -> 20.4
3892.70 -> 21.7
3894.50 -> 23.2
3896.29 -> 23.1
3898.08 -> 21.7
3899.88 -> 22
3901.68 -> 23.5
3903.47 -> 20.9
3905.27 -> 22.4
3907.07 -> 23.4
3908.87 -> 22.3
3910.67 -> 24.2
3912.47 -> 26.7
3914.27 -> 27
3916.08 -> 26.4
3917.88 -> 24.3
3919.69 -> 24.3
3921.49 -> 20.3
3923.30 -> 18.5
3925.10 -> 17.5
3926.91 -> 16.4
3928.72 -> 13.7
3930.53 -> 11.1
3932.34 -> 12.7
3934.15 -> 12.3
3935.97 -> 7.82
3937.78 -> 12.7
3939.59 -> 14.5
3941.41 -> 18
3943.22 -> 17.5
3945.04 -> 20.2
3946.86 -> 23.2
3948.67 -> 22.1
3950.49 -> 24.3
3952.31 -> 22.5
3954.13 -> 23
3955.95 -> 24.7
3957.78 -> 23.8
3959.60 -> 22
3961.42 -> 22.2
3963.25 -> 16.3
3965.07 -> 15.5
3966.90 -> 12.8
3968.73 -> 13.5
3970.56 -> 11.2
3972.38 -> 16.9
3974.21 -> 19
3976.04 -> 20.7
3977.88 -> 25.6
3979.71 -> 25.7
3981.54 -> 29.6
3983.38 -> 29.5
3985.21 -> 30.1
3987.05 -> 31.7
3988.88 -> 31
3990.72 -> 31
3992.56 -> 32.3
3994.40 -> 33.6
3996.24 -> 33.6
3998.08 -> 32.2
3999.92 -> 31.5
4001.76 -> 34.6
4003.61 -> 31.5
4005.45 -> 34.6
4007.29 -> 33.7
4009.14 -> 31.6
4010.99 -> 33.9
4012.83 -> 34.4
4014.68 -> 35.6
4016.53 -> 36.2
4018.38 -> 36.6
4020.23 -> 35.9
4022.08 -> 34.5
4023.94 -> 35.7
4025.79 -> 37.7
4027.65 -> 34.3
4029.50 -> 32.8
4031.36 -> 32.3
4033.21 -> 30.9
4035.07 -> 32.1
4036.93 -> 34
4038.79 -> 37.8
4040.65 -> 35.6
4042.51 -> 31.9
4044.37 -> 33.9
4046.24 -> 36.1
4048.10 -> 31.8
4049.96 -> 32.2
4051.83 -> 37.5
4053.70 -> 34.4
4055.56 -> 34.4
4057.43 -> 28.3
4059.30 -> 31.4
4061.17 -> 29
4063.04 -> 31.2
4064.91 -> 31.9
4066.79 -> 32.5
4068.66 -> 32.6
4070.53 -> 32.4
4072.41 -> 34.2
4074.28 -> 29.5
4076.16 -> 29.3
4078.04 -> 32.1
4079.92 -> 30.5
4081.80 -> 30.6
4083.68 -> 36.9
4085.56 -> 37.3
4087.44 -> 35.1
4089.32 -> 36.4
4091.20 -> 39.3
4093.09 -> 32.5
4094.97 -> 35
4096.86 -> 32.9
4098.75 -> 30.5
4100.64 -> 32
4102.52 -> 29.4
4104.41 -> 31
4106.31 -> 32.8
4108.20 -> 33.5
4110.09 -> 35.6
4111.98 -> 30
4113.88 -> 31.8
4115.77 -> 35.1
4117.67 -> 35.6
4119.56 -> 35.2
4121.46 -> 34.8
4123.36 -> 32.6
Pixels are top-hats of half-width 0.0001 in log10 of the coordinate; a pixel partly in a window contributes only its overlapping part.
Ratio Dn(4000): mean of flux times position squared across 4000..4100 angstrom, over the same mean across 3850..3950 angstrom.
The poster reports 1.94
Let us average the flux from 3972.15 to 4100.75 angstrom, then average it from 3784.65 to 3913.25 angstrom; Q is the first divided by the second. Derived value 1.8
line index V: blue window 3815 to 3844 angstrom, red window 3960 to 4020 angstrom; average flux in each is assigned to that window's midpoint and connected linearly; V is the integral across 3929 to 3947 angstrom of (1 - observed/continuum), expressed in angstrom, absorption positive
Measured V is 6.7 angstrom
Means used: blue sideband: 13.4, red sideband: 27.8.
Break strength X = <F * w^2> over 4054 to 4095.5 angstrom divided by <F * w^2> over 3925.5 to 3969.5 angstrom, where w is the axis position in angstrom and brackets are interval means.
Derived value 1.98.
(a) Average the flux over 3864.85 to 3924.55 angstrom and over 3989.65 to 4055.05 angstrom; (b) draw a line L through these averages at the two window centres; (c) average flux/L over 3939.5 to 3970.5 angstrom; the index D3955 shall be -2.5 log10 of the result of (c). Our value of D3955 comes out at 0.33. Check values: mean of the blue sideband 20.5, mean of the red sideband 34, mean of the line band 19.7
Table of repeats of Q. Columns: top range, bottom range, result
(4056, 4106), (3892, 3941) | 1.64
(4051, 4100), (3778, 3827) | 1.75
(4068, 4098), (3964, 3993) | 1.44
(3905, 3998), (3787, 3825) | 1.21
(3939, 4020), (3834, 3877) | 1.67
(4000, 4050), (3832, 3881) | 2.19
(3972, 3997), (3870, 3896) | 1.53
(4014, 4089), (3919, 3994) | 1.63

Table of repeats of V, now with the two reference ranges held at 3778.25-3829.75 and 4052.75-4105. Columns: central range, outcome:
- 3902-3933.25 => 4.5 angstrom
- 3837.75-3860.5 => 6.2 angstrom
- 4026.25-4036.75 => -0.9 angstrom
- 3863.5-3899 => 6.4 angstrom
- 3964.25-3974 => 4.6 angstrom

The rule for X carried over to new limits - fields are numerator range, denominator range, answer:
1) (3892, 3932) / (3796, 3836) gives 1.37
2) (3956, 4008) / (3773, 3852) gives 1.62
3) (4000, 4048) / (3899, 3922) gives 1.53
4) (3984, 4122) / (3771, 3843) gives 2.14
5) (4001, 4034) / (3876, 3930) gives 1.76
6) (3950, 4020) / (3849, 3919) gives 1.47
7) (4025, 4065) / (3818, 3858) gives 2.58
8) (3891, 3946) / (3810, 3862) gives 1.37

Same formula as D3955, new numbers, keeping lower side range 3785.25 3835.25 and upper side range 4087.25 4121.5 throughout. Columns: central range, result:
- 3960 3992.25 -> 0.169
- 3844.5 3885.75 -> 0.194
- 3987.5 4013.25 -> -0.182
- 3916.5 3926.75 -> 0.117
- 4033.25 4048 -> -0.140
